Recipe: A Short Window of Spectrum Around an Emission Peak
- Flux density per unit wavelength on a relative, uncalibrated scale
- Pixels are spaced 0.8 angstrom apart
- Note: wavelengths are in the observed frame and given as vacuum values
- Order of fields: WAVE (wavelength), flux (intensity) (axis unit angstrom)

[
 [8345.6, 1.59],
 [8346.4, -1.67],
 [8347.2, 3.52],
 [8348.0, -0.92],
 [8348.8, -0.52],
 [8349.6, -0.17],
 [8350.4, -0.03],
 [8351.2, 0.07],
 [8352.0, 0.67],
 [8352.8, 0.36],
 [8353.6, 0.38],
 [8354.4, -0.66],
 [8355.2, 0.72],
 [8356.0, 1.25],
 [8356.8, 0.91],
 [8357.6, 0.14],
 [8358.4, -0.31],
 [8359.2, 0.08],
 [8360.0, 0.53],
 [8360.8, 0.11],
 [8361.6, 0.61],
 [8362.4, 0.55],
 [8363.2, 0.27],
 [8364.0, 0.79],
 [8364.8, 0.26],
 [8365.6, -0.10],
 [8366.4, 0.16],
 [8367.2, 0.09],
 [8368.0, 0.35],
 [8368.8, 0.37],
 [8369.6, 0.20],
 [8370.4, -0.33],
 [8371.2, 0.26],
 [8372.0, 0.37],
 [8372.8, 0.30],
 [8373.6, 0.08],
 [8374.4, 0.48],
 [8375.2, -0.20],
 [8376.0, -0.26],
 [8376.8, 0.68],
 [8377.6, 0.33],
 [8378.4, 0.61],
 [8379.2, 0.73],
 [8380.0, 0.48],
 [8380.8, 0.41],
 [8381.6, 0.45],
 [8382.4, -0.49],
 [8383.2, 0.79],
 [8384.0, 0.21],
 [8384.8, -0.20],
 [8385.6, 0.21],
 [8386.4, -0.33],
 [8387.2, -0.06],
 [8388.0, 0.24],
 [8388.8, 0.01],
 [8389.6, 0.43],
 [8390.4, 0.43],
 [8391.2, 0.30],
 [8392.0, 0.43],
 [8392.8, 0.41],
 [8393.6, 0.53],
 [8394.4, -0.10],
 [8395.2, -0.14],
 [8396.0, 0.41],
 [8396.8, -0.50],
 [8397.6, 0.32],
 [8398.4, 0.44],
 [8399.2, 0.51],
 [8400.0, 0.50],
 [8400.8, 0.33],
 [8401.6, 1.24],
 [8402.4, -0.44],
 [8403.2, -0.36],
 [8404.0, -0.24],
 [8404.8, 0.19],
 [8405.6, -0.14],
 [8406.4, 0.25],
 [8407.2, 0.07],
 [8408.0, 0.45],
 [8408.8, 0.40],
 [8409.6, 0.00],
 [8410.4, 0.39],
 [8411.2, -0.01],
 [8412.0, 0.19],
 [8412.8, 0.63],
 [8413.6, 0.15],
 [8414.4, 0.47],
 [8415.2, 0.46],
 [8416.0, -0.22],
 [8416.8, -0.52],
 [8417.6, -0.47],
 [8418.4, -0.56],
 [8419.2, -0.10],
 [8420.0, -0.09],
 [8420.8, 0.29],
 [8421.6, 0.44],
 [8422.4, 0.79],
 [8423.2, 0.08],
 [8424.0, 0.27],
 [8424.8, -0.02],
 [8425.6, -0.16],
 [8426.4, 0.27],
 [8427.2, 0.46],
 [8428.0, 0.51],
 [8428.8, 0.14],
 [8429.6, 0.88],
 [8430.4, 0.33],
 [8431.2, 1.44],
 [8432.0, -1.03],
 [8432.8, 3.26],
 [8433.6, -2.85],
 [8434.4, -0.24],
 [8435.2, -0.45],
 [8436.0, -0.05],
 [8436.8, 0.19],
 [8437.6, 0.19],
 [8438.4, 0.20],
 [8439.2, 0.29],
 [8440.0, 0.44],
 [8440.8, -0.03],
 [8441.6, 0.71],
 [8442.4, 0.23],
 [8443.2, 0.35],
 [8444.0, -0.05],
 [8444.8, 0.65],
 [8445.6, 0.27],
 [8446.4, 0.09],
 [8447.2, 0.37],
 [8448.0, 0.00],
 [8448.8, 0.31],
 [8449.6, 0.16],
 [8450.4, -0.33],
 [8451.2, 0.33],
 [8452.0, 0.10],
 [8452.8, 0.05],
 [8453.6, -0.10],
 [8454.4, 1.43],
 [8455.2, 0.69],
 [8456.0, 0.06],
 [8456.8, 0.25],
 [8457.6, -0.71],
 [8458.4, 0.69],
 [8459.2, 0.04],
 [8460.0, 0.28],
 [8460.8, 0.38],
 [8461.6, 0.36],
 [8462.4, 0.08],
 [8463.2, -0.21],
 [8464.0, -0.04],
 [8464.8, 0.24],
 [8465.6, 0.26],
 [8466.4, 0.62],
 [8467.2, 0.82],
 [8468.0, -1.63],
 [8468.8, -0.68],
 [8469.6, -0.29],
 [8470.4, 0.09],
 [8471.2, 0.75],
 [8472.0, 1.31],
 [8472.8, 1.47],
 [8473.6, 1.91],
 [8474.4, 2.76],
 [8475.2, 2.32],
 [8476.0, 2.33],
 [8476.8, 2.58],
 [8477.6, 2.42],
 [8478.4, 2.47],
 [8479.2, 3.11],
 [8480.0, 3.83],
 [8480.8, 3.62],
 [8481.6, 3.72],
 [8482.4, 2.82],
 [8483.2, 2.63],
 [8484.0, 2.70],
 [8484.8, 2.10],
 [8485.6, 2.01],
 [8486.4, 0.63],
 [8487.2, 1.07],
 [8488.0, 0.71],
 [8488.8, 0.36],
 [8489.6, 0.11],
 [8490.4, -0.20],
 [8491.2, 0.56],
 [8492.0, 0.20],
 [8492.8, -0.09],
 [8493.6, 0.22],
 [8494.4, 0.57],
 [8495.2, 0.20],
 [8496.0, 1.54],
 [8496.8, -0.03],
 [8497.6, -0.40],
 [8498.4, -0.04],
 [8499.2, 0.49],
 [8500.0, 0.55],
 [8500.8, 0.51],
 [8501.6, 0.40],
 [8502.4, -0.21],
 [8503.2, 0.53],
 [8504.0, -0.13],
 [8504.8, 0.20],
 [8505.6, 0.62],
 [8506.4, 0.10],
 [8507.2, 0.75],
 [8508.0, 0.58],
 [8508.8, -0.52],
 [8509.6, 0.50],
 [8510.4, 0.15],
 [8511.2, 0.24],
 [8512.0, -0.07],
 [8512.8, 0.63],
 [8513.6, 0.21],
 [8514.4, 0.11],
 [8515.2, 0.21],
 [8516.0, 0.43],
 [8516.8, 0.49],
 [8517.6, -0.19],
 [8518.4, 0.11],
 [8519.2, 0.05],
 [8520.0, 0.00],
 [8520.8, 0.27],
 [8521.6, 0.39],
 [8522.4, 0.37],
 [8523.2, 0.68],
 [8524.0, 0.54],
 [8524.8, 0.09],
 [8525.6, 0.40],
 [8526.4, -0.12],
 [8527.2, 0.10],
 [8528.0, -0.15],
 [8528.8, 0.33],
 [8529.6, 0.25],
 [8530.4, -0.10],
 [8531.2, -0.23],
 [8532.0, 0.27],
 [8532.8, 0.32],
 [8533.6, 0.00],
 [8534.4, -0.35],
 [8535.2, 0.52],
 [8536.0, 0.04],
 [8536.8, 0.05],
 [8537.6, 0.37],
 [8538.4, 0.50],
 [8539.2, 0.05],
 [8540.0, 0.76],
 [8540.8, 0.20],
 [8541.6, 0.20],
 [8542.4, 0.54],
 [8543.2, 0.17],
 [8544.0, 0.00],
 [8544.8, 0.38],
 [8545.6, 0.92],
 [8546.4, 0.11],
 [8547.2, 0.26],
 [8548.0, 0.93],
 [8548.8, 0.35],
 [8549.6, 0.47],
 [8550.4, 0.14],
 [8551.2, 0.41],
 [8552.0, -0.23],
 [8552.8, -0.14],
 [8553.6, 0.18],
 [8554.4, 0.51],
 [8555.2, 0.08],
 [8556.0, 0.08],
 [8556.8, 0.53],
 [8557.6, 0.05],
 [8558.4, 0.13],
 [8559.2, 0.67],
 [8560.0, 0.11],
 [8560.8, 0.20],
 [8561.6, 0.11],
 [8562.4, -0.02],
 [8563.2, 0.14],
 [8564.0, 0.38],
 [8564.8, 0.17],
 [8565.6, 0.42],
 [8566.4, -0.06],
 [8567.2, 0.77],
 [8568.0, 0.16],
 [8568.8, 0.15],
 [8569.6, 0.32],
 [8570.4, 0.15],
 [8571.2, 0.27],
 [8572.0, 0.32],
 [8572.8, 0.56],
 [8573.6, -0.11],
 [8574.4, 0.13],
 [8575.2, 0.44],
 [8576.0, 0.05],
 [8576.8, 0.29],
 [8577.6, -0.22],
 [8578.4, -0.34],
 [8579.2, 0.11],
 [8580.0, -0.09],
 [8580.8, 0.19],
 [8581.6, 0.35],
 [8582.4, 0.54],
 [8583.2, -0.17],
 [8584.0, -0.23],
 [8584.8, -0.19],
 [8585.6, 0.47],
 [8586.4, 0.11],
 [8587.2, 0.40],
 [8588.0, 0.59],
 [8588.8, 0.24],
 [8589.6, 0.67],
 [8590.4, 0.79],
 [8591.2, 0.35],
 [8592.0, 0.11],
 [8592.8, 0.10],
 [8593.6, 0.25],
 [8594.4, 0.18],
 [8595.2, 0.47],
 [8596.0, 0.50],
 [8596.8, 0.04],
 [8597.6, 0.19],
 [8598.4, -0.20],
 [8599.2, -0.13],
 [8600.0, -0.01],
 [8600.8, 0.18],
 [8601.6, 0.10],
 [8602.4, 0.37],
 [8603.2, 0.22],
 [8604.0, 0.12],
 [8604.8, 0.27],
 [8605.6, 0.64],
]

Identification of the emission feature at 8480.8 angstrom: [O II]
